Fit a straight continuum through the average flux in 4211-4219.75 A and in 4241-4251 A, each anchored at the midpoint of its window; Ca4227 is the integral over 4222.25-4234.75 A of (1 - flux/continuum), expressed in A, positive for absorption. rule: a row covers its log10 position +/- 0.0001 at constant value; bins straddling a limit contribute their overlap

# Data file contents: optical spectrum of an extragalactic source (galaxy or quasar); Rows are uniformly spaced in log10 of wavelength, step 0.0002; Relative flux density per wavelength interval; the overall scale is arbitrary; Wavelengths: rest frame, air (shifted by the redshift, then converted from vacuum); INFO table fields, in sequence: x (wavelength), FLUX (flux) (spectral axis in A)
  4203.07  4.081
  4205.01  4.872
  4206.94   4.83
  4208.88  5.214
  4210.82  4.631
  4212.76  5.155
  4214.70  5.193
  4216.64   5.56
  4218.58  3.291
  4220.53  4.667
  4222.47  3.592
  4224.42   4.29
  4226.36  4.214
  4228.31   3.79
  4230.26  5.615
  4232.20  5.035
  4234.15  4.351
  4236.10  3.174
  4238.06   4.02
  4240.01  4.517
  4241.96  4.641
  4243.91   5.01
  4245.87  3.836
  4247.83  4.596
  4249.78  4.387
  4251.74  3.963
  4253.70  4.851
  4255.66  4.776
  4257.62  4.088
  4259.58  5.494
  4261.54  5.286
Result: 0.5 A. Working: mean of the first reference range 4.78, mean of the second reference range 4.48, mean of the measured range 4.47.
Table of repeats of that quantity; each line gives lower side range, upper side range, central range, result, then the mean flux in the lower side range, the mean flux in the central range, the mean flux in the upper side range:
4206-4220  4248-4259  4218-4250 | 2.3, 4.83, 4.31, 4.47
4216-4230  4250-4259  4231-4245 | -0.2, 4.24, 4.41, 4.46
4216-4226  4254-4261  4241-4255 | 0.6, 4.23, 4.47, 4.83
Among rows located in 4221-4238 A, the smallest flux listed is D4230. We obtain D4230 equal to 3.174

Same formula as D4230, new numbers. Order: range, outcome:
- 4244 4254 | 3.836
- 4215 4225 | 3.291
